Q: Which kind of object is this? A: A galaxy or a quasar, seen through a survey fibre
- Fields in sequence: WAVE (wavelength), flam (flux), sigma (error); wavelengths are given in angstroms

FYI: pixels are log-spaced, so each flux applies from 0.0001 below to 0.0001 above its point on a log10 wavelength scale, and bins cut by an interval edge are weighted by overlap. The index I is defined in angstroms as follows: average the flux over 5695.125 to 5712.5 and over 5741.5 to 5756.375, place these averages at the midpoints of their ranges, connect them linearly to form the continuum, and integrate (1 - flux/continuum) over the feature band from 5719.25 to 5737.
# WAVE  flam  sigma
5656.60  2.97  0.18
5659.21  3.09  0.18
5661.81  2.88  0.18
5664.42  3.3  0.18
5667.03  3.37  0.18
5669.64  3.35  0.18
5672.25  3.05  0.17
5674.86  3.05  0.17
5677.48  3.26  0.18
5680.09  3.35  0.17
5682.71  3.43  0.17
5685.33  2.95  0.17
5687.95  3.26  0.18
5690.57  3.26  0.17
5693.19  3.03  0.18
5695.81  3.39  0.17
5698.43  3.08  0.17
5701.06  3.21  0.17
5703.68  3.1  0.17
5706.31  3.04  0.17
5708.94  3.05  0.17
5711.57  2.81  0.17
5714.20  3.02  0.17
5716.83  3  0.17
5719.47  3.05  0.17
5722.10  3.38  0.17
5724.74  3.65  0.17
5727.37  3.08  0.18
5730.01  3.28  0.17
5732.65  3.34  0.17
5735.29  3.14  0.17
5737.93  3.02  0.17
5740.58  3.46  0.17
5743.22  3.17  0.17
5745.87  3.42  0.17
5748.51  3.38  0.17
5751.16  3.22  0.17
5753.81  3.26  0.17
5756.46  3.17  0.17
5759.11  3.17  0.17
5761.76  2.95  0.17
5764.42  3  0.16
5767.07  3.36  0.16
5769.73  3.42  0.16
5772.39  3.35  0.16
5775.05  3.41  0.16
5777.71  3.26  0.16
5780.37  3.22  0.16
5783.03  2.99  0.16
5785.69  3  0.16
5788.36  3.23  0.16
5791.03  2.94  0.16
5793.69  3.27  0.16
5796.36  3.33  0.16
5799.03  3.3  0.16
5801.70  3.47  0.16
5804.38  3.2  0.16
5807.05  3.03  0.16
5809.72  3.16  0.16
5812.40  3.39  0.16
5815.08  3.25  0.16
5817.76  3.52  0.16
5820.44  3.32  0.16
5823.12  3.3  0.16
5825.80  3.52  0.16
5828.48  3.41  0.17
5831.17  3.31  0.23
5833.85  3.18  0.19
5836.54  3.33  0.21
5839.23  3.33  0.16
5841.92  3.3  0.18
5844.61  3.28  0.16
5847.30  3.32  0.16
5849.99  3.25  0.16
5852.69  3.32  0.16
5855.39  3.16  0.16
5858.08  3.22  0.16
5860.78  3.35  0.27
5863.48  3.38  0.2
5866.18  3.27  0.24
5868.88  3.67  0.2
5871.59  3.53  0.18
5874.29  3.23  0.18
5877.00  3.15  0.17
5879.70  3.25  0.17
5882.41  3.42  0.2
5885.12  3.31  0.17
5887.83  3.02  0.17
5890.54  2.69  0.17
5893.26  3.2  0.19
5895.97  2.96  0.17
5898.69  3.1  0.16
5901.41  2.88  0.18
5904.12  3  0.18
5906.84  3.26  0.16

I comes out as -0.48 angstroms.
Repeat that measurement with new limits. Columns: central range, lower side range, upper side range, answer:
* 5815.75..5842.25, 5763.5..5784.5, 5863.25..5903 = -1.0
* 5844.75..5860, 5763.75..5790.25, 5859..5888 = 0.2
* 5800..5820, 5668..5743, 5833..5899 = -0.4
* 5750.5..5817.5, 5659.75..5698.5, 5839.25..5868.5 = 0.9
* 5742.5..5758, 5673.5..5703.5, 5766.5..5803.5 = -0.2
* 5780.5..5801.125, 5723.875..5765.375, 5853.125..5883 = 0.6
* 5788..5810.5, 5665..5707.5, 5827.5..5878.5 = 0.4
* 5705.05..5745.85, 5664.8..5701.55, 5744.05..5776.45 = 0.8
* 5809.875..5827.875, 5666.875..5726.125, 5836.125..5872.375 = -0.4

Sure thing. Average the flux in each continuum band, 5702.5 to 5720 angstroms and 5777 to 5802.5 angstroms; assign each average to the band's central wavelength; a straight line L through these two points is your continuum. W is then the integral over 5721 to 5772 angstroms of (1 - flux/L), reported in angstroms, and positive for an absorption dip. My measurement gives -2.8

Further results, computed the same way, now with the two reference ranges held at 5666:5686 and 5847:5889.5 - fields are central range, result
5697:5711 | 0.7 angstroms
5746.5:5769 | 0.4 angstroms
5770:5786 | 0.2 angstroms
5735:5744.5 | 0.1 angstroms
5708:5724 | 0.9 angstroms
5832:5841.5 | 0.0 angstroms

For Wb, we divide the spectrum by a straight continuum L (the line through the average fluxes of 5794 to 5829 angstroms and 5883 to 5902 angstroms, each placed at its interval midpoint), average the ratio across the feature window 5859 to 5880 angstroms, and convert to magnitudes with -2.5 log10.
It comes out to -0.08 mag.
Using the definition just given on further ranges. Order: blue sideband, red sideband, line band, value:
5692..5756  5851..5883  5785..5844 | 0.00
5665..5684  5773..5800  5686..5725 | 0.04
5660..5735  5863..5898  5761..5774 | -0.01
